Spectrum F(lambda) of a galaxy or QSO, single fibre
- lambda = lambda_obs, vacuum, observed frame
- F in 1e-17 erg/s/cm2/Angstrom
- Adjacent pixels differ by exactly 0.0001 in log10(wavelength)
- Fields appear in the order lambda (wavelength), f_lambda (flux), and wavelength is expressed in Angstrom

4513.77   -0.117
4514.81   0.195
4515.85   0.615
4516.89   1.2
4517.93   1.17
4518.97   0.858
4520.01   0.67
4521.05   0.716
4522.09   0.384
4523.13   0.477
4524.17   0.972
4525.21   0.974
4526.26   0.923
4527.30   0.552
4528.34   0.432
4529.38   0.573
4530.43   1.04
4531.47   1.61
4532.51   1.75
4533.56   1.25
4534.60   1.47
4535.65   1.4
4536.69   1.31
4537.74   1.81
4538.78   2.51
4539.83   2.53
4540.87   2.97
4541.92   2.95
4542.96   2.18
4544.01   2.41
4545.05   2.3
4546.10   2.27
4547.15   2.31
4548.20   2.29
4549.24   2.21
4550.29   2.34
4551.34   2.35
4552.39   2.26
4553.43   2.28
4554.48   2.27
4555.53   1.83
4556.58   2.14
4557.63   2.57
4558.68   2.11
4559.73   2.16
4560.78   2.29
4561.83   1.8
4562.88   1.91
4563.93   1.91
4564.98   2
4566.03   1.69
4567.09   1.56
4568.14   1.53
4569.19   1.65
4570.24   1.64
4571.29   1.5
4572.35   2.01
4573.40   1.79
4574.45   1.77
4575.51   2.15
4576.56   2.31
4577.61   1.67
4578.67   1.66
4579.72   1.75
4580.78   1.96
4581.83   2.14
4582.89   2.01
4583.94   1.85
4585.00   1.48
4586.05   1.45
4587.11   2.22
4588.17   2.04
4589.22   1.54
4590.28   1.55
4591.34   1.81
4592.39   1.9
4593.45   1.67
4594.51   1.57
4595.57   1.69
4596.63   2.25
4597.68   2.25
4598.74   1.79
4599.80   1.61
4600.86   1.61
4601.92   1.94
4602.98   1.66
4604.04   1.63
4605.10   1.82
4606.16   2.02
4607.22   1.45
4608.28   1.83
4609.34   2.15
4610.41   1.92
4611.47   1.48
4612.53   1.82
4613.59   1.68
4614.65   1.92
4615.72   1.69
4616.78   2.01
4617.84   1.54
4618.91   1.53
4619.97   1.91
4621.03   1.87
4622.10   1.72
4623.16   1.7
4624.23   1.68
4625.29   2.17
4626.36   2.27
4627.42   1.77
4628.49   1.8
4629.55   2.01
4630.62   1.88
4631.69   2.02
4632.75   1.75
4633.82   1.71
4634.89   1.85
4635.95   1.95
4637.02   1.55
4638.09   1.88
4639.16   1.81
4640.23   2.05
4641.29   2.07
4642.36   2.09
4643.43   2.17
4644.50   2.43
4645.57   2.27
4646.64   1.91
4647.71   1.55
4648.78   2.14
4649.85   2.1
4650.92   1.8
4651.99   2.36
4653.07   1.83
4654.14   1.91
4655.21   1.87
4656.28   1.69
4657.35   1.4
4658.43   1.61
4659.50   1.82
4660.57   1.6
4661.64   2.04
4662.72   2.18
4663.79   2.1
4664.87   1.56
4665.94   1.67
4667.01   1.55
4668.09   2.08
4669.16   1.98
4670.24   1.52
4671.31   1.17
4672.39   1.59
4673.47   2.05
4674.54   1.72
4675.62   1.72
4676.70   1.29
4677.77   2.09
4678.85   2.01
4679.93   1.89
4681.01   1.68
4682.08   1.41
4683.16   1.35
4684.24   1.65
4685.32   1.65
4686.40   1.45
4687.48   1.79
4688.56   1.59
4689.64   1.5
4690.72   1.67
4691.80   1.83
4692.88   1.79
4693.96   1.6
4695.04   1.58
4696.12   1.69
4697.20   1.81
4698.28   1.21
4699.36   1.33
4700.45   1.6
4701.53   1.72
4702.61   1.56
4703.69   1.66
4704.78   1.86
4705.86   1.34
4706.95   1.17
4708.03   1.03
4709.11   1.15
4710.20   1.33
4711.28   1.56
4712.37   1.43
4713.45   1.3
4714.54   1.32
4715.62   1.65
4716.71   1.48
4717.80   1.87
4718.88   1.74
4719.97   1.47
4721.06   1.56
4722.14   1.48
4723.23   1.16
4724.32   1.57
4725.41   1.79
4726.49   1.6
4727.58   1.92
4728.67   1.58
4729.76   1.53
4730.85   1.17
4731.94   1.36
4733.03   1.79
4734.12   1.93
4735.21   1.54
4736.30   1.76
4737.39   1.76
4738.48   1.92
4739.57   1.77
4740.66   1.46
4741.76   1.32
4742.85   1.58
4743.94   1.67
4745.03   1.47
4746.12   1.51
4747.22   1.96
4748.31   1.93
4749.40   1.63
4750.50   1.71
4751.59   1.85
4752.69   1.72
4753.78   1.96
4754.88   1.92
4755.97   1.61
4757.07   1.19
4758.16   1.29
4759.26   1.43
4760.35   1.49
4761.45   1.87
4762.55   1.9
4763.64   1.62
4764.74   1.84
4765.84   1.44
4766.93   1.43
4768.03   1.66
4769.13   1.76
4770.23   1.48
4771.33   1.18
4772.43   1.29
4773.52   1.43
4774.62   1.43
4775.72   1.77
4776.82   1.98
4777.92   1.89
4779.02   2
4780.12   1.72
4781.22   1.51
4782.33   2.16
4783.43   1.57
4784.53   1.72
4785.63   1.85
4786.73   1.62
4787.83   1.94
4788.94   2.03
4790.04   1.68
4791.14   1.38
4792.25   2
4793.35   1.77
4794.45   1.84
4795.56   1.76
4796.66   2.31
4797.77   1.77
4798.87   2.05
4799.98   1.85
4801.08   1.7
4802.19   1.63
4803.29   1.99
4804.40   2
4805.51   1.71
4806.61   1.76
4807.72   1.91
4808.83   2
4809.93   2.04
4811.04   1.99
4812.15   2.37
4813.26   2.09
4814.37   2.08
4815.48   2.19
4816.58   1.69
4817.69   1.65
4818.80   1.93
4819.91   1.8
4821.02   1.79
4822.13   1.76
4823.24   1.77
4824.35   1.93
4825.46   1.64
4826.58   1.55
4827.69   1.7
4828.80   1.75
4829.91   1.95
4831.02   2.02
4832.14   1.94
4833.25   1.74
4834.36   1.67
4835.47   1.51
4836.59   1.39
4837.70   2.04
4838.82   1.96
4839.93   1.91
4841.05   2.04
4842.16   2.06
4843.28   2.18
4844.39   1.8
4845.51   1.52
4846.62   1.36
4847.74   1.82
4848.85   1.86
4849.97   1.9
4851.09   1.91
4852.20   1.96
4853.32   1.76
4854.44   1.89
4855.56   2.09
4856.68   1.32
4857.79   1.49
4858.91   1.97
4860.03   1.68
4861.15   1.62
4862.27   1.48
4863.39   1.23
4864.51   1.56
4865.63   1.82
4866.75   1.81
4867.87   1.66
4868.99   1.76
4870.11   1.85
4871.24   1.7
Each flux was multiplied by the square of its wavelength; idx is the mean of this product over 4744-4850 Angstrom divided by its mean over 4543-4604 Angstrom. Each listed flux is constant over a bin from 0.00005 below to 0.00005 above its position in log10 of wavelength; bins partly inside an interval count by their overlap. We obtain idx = 1.01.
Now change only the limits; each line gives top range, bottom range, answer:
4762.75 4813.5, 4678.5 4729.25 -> 1.18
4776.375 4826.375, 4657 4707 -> 1.17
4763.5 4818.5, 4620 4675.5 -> 1.02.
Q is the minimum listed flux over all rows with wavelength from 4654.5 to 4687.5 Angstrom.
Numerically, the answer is 1.17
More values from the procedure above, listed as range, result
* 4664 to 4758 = 1.03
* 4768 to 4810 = 1.18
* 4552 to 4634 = 1.45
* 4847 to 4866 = 1.23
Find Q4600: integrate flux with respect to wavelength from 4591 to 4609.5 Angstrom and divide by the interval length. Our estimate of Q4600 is 1.81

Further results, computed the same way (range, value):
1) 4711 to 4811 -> 1.68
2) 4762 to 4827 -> 1.79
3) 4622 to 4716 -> 1.73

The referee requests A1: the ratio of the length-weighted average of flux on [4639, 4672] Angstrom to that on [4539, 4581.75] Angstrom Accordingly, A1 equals 0.90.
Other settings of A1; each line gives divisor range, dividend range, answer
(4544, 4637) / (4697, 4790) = 0.85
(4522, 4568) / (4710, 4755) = 0.89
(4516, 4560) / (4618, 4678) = 1.10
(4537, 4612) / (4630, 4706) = 0.90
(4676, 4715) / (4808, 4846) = 1.20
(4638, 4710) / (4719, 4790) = 0.95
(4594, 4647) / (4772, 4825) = 0.99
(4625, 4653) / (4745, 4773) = 0.82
